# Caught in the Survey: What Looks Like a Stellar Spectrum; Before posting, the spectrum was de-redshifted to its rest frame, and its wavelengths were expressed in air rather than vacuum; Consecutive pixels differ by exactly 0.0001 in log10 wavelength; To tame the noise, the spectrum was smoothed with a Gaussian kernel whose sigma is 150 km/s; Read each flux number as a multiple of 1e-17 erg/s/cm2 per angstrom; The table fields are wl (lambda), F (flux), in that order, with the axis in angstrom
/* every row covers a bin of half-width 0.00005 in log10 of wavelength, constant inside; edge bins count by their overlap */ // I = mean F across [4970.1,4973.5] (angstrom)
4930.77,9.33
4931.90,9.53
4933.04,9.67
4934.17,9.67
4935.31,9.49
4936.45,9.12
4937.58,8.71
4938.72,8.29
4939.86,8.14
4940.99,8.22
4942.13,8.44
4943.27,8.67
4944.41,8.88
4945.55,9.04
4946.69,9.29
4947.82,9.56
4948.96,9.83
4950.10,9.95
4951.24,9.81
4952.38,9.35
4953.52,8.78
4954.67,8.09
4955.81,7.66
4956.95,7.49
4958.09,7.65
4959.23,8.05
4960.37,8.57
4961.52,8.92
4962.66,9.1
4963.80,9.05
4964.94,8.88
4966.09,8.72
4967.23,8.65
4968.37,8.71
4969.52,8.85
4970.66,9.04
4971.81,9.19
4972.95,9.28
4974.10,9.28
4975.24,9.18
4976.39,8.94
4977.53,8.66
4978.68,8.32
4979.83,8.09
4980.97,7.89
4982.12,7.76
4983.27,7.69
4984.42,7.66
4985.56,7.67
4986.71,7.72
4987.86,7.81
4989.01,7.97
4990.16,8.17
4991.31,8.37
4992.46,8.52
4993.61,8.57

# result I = 9.17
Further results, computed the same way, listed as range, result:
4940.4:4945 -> 8.55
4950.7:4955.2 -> 8.99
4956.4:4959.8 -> 7.74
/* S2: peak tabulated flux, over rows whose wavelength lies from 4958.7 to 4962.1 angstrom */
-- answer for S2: 8.92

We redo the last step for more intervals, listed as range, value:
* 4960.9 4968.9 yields 9.1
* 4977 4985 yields 8.66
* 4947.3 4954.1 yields 9.95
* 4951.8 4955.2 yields 9.35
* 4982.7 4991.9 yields 8.37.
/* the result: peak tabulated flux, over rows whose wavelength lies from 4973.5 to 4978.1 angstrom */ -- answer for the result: 9.28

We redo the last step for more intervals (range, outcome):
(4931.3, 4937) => 9.67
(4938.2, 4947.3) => 9.29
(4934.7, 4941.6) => 9.49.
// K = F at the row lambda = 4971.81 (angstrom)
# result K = 9.19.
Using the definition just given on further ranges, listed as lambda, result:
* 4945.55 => 9.04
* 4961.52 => 8.92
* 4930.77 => 9.33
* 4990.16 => 8.17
